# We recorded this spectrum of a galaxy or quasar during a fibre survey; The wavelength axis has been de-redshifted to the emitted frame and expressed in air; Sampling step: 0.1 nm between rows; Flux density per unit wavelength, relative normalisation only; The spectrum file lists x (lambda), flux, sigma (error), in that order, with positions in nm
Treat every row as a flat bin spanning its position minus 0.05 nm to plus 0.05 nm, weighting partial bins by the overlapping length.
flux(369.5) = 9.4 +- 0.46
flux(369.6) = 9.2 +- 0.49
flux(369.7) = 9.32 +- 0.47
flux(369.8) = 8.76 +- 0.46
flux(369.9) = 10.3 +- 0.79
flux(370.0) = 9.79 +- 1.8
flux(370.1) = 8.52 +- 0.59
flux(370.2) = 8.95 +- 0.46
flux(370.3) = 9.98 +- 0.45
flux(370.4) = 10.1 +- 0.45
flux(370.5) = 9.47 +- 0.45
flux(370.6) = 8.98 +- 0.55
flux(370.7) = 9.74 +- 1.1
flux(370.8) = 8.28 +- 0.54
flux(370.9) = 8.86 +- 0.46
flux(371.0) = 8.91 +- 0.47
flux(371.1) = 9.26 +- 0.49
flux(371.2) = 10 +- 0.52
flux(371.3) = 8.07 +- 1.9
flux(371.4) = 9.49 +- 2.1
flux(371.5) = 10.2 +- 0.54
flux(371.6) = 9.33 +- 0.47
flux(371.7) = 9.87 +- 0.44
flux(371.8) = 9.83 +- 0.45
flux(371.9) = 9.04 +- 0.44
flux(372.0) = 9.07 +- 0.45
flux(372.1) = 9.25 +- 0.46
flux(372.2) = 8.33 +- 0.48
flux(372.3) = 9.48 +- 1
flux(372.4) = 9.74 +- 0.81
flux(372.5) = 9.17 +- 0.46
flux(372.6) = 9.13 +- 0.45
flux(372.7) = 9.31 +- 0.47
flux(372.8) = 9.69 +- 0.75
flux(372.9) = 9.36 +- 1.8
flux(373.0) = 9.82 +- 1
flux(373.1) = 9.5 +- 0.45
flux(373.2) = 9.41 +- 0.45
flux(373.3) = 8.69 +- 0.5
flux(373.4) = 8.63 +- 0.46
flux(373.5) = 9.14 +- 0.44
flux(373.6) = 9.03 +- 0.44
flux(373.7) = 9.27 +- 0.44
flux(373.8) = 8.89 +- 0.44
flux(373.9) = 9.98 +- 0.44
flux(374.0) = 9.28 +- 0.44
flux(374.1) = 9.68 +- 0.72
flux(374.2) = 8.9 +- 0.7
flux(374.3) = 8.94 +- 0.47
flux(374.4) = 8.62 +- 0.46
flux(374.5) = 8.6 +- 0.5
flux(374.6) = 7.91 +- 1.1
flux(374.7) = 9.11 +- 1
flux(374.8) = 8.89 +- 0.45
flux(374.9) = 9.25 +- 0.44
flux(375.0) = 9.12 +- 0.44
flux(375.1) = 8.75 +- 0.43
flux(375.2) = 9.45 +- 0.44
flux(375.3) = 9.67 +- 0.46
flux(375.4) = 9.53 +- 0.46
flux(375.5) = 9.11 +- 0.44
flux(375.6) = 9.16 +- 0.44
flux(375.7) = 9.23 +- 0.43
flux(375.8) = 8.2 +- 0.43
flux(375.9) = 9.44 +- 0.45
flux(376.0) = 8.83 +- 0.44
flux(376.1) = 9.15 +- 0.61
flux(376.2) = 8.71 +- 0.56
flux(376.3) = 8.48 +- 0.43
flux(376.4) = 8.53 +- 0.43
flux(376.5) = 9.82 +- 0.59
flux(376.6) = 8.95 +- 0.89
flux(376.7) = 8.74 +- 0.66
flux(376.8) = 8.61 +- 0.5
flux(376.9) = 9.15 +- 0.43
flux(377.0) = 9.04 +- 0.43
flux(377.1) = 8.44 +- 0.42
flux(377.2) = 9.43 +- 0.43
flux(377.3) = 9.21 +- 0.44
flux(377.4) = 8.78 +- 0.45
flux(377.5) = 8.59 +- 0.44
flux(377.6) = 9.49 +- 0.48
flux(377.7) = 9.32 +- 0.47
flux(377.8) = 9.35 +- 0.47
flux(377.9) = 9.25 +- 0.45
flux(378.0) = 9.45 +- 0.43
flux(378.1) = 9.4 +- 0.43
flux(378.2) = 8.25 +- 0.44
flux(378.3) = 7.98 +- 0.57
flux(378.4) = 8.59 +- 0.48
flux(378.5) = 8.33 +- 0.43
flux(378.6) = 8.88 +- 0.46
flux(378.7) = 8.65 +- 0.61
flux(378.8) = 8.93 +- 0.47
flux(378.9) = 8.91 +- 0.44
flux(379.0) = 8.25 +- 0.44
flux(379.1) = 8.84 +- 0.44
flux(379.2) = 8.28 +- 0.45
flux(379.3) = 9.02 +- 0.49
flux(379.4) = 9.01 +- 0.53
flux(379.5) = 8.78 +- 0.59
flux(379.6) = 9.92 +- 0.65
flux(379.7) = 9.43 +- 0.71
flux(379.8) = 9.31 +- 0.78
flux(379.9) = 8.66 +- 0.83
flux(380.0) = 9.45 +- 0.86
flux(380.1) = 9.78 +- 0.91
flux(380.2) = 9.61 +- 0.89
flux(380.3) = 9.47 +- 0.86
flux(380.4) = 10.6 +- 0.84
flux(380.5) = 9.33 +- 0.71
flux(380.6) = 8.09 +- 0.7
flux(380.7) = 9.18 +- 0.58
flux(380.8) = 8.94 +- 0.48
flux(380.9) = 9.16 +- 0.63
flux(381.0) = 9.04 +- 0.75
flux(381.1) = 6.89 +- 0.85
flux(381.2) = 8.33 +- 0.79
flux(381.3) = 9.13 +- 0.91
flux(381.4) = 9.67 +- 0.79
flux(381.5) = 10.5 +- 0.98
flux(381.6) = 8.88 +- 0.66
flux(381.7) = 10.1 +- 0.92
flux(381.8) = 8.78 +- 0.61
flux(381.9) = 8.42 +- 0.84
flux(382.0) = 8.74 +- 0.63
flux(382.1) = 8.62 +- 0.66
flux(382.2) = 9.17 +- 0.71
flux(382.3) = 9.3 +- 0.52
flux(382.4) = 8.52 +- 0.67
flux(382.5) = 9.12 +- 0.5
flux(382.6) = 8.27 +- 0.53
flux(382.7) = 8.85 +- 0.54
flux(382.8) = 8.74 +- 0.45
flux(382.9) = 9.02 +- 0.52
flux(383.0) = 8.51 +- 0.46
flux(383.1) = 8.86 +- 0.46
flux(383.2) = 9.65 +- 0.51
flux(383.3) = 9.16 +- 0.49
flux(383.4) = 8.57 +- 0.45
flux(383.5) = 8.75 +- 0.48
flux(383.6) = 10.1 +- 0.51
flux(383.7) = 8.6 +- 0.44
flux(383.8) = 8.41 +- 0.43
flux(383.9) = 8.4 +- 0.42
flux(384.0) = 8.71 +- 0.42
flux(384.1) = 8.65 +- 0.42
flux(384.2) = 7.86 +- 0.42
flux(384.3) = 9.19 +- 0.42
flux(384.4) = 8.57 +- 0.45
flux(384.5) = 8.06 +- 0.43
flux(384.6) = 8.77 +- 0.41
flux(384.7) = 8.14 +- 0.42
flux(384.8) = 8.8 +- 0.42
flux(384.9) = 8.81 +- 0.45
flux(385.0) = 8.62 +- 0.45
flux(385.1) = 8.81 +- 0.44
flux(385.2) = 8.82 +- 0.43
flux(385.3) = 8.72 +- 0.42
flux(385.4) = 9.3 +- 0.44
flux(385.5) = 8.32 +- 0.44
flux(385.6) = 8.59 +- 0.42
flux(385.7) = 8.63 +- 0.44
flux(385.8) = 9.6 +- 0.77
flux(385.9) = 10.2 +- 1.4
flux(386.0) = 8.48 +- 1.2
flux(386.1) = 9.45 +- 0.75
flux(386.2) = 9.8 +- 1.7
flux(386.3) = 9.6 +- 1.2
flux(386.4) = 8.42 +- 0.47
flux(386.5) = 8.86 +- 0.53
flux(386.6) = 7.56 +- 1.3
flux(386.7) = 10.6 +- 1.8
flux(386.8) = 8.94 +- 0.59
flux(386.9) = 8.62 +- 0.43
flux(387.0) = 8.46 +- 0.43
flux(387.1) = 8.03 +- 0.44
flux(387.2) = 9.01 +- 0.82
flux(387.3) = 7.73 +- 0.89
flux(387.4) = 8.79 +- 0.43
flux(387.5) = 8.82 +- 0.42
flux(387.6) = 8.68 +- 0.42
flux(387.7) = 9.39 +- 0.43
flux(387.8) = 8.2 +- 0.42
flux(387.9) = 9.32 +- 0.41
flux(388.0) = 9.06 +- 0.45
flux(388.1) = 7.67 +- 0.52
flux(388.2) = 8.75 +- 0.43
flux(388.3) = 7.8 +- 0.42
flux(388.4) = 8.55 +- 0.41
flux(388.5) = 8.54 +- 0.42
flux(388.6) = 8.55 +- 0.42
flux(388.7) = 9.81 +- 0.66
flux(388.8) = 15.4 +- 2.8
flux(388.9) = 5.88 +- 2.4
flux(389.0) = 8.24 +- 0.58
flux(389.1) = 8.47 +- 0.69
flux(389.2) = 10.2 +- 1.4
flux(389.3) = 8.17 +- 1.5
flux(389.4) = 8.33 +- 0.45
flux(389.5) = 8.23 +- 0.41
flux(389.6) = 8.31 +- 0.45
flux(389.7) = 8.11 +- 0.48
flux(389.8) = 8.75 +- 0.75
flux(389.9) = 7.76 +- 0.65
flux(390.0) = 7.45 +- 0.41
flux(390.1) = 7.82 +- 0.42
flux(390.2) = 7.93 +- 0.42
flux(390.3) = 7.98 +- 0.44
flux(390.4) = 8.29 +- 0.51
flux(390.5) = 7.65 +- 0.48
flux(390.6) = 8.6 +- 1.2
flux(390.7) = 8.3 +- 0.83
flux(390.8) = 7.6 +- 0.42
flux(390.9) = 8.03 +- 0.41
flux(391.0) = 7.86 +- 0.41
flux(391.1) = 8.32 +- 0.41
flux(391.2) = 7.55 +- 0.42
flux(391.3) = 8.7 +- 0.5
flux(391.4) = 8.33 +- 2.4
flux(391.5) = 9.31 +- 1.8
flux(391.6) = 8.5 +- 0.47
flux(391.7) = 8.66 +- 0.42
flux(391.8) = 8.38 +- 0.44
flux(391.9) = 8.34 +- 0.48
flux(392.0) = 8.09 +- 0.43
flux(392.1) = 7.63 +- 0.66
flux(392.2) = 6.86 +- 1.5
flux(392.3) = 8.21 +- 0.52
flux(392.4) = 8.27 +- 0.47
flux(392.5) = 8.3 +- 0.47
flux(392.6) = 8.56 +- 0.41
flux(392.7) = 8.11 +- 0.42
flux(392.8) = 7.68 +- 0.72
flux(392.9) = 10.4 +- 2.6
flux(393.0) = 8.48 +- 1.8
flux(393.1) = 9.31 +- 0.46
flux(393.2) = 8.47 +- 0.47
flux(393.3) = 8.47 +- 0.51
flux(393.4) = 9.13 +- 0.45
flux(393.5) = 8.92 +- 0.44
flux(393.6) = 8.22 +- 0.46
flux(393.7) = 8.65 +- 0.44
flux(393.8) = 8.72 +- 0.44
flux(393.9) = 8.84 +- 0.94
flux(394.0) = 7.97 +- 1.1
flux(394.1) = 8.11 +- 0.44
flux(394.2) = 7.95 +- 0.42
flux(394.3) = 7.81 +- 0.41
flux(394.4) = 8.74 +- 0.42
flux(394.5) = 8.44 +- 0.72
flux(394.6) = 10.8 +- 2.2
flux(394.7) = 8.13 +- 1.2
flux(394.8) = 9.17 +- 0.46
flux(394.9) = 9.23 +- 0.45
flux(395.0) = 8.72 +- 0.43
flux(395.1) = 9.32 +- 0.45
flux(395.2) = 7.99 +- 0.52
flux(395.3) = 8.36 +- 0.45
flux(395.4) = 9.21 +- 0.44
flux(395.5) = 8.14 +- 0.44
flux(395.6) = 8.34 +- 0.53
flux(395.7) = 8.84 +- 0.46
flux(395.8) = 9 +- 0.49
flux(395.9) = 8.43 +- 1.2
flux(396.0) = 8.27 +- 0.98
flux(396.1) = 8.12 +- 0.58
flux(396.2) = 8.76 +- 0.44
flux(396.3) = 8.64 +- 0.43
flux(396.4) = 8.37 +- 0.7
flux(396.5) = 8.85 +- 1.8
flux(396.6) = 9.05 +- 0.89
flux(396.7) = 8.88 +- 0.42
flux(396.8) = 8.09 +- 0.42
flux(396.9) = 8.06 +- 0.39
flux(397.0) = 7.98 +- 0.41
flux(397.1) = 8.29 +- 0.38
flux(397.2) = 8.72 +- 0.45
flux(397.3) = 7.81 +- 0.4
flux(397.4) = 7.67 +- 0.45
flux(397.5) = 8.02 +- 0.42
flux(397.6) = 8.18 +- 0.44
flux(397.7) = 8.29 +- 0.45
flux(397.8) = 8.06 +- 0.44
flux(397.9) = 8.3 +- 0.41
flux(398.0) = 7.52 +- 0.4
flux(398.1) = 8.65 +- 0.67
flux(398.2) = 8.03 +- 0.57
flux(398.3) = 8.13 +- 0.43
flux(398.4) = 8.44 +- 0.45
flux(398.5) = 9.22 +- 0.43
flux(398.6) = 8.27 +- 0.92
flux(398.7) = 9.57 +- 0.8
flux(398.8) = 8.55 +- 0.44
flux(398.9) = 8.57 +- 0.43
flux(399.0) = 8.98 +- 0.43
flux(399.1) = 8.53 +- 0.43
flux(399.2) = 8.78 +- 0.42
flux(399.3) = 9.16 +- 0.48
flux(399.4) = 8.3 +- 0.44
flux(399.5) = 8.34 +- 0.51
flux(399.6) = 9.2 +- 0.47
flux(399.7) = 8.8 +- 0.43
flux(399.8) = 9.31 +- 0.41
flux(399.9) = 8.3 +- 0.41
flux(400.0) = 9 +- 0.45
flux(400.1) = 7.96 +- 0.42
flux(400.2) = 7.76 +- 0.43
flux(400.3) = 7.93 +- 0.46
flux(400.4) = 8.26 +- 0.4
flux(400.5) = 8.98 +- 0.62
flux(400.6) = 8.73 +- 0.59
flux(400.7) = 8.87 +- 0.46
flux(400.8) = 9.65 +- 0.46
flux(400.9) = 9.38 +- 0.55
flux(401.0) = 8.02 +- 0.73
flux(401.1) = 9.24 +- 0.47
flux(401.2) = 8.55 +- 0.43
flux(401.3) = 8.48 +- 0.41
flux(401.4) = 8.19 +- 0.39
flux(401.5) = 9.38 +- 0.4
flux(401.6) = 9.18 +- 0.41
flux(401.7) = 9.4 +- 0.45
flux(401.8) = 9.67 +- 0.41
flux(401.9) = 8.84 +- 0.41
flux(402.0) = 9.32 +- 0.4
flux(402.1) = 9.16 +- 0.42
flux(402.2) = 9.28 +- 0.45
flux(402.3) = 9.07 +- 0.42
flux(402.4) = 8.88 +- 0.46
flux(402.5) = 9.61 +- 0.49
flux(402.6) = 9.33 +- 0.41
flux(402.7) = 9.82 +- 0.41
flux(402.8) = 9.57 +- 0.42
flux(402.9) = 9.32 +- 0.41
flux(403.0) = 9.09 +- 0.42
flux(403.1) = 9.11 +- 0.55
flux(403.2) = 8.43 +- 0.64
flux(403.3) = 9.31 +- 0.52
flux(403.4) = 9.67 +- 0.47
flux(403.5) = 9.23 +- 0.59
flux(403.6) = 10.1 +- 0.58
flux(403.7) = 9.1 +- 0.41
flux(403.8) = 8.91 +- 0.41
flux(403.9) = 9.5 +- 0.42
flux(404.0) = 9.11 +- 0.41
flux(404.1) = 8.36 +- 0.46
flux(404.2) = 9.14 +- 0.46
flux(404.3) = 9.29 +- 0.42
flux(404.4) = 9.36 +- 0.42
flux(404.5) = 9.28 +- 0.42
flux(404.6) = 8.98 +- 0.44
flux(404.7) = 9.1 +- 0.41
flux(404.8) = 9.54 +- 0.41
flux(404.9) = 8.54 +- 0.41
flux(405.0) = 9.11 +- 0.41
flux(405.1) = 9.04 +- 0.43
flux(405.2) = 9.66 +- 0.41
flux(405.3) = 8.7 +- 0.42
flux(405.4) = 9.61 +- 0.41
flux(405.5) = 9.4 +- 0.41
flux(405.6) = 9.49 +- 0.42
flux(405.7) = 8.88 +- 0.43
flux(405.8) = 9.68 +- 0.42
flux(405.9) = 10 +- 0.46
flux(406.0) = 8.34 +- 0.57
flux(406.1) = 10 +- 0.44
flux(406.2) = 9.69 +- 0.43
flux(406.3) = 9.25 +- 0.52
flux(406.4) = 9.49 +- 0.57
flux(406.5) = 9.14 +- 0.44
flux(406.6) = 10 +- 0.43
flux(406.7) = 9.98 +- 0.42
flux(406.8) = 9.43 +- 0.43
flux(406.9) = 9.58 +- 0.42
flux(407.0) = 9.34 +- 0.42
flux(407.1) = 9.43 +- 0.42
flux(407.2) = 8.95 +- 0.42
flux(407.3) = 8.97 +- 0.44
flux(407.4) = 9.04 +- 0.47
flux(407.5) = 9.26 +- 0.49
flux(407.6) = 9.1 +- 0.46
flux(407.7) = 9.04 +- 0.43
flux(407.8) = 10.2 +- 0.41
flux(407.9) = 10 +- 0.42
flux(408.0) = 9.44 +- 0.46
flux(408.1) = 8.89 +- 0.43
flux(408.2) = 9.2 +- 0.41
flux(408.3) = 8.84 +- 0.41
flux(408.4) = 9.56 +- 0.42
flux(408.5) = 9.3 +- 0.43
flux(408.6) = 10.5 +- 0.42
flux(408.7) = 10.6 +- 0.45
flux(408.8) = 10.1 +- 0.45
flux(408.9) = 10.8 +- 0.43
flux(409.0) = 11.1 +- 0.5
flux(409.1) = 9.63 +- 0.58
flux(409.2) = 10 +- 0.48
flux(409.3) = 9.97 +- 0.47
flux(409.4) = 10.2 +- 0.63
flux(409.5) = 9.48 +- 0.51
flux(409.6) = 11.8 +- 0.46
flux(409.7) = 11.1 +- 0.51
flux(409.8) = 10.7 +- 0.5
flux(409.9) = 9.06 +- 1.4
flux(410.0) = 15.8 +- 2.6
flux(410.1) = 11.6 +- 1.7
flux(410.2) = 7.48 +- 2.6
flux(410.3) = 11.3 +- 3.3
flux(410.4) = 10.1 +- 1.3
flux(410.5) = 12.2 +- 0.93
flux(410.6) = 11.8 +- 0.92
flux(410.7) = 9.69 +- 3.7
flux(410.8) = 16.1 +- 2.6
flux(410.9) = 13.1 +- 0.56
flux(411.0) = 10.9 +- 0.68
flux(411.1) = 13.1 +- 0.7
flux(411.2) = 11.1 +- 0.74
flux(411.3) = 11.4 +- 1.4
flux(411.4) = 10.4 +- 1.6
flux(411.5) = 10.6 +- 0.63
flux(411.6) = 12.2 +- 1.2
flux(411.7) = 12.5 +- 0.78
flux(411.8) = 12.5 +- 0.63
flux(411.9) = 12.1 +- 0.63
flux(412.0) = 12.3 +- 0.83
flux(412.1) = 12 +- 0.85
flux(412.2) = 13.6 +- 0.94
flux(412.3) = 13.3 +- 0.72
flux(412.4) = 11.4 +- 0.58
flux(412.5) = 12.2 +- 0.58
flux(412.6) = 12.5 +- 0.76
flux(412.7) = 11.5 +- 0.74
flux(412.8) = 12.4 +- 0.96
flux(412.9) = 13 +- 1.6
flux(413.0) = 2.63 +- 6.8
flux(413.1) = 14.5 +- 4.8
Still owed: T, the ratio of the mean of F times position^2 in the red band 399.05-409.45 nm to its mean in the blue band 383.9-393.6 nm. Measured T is 1.2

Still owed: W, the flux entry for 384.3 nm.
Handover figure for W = 9.19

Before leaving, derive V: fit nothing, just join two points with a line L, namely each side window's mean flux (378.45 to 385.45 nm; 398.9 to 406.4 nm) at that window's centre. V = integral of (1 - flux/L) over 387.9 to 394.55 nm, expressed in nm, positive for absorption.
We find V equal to 0.399 nm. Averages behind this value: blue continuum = 8.91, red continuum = 9.06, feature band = 8.44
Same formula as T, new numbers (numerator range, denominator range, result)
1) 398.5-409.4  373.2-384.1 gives 1.17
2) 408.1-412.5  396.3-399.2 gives 1.41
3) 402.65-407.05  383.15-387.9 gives 1.16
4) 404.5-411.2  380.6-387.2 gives 1.28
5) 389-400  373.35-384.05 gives 1.02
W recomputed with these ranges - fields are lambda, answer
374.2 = 8.9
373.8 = 8.89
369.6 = 9.2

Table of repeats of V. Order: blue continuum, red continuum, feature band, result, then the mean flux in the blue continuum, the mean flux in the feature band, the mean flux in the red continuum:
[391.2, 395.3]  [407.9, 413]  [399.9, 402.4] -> 0.23 nm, 8.53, 8.84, 11.1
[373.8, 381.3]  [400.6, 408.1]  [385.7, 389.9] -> 0.11 nm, 8.99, 8.85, 9.25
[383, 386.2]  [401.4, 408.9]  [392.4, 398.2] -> 0.37 nm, 8.84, 8.51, 9.34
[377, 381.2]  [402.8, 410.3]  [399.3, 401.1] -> 0.15 nm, 8.98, 8.67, 9.6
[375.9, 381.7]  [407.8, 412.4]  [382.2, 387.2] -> 0.30 nm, 9.01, 8.84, 11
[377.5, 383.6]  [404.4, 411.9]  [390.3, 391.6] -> 0.17 nm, 9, 8.21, 10.2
